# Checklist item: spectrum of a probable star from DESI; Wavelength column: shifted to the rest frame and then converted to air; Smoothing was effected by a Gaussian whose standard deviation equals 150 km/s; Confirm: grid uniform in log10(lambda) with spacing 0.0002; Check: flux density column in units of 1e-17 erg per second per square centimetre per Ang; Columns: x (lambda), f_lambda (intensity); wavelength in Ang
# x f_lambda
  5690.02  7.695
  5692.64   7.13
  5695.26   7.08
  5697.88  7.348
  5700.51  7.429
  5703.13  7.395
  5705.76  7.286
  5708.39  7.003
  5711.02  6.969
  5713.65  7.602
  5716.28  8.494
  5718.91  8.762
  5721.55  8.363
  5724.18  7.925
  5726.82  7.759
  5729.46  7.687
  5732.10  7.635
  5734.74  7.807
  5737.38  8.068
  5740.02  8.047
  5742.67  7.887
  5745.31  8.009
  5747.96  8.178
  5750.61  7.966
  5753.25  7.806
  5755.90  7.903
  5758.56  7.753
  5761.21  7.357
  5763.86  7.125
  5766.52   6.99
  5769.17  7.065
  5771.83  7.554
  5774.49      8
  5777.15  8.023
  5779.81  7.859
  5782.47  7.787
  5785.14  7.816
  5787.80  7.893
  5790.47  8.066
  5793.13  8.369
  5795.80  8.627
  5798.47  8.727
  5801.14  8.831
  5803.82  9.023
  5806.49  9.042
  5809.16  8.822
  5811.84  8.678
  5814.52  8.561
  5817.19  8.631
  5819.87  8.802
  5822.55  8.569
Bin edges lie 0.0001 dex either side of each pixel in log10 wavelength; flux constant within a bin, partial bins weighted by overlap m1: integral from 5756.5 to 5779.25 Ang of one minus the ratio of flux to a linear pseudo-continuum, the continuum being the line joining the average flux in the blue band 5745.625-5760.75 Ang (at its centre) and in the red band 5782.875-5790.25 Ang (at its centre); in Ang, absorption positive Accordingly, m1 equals 1.1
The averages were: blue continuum 7.89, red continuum 7.87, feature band 7.51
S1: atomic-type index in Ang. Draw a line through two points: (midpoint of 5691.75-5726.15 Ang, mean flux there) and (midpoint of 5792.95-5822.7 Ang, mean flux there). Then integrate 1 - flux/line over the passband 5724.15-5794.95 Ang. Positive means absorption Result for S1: 3.4 Ang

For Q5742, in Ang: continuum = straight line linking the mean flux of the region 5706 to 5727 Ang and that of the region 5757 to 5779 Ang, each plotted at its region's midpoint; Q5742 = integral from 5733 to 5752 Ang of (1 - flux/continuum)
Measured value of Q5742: -0.8 Ang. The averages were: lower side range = 7.84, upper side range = 7.5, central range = 7.99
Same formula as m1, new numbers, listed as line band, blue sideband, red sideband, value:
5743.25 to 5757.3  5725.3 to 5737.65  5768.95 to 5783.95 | -0.4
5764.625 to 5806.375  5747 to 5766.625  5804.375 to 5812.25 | 1.5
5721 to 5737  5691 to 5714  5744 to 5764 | -0.7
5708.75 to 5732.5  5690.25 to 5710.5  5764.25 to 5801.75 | -1.5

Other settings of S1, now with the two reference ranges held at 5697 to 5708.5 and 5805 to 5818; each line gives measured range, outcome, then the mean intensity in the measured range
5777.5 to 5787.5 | 0.63 Ang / 7.85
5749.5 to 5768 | 1.17 Ang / 7.55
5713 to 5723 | -1.10 Ang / 8.35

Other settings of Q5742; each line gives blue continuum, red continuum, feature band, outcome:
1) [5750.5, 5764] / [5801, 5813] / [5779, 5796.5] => 0.8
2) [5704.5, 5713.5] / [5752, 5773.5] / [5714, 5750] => -3.7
